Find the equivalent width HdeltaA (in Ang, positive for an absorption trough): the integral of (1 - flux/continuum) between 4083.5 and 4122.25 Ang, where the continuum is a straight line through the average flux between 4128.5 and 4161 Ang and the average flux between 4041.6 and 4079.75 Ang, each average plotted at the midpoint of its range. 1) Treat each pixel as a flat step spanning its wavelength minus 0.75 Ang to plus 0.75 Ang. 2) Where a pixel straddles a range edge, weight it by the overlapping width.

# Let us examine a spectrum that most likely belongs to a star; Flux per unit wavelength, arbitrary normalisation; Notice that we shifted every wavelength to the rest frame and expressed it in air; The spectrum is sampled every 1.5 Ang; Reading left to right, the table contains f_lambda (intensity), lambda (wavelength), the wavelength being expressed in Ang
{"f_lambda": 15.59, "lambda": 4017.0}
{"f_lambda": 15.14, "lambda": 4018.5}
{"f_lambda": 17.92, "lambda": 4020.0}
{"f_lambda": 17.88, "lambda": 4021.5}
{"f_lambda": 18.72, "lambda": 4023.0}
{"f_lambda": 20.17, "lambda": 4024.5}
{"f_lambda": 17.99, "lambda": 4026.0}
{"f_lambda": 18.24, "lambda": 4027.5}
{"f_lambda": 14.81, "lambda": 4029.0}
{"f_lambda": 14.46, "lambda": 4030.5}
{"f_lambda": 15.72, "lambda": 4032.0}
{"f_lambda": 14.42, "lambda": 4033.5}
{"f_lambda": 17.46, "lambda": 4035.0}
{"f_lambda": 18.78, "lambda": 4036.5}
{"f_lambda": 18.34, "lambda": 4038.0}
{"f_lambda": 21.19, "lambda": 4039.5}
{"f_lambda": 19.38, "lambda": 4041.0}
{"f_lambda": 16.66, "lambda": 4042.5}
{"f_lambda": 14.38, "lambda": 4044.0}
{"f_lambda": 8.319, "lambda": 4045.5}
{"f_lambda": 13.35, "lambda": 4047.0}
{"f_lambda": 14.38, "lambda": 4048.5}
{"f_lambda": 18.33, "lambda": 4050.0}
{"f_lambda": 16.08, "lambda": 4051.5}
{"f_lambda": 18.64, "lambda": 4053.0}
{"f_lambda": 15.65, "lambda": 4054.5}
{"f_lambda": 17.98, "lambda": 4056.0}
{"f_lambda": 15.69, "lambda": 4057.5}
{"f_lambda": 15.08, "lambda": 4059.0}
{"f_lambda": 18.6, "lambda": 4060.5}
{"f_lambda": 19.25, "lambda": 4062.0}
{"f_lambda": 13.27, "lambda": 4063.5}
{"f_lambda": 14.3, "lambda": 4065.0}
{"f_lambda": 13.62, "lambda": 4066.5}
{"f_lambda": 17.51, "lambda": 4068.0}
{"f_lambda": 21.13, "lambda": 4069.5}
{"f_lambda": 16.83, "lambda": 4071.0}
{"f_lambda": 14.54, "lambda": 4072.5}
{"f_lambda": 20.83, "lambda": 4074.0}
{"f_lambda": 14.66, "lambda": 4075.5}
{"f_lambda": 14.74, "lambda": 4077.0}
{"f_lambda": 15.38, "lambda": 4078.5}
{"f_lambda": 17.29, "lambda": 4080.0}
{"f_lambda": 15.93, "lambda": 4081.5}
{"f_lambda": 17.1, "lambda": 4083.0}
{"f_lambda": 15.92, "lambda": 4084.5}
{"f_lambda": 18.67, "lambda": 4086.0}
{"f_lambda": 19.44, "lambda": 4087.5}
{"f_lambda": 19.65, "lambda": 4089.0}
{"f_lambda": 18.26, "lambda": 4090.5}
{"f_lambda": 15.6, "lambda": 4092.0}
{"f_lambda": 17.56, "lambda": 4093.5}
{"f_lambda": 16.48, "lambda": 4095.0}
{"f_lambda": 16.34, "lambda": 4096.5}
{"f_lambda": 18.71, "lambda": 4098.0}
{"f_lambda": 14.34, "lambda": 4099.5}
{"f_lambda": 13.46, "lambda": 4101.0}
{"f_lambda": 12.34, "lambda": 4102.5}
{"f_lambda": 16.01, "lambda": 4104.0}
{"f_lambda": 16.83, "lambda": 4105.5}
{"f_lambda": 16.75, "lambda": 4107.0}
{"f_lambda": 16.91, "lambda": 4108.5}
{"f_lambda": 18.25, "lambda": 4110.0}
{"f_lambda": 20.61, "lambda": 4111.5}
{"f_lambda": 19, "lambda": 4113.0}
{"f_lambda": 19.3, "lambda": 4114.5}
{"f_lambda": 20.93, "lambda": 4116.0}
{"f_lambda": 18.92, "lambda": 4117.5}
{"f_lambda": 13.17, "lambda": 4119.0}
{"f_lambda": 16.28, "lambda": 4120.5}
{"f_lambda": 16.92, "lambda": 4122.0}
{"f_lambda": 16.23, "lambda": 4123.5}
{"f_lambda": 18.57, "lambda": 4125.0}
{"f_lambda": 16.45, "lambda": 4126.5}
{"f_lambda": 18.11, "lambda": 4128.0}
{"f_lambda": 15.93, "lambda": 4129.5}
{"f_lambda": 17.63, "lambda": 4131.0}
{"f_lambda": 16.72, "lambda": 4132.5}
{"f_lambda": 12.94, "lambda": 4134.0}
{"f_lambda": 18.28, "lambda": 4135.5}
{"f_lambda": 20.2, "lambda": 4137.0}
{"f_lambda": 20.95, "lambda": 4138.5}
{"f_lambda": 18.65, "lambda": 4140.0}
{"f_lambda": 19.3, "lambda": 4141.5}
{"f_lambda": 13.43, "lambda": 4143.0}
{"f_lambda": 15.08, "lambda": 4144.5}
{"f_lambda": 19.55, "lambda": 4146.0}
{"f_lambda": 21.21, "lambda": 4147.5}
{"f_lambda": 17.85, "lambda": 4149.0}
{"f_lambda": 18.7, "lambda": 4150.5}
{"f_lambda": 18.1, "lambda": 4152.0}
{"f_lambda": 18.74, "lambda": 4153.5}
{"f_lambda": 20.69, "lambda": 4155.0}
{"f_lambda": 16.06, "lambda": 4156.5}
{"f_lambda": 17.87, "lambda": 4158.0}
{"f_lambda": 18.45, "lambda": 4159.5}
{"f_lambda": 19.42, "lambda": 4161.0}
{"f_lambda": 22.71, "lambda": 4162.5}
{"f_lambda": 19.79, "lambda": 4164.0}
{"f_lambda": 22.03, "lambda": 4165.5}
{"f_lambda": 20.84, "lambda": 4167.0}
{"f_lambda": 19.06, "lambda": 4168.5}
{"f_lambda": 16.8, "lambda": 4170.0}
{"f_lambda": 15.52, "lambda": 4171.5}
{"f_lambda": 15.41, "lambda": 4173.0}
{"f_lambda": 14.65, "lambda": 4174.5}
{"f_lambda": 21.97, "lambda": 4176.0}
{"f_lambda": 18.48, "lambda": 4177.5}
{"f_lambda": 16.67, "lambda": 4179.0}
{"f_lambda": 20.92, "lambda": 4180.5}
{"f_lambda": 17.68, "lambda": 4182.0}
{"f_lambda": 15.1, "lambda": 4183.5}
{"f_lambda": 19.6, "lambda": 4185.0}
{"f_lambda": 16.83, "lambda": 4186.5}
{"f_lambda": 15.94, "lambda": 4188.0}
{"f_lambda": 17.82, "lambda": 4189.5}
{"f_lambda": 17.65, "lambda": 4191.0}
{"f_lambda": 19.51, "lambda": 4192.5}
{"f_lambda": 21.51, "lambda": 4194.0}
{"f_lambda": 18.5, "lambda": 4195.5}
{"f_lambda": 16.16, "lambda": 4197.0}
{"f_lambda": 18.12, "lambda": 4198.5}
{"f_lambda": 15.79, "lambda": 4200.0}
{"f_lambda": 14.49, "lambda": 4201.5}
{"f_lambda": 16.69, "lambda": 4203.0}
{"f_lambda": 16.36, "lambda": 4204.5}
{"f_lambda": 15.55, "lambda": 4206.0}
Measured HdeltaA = -0.5 Ang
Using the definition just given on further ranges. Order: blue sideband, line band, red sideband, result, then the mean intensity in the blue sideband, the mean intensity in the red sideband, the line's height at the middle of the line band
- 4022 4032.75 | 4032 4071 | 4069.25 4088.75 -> 1.5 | 17.2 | 17.1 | 17.1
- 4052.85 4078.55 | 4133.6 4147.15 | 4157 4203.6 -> -0.2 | 16.5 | 18.1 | 17.6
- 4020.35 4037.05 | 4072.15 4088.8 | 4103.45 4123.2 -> 0.5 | 17.1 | 17.7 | 17.5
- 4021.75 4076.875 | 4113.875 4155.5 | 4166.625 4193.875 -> -0.9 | 16.6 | 17.8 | 17.4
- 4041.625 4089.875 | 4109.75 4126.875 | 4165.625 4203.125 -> -0.9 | 16.4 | 17.8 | 17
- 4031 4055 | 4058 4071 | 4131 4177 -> 0.1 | 16.3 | 18.4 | 16.7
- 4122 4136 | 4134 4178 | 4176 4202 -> -3.3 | 16.7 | 17.8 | 17.2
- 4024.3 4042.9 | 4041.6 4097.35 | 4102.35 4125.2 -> 3.2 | 17.4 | 17.4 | 17.4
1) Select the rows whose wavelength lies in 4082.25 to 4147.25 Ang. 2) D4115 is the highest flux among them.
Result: 20.95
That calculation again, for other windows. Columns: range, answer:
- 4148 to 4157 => 20.69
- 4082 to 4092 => 19.65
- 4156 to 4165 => 22.71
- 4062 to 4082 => 21.13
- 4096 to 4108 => 18.71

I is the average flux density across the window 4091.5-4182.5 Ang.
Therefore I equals 17.7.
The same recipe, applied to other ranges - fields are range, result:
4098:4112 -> 16.2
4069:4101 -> 17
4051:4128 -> 16.9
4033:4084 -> 16.5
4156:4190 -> 18.3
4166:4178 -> 17.9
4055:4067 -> 16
